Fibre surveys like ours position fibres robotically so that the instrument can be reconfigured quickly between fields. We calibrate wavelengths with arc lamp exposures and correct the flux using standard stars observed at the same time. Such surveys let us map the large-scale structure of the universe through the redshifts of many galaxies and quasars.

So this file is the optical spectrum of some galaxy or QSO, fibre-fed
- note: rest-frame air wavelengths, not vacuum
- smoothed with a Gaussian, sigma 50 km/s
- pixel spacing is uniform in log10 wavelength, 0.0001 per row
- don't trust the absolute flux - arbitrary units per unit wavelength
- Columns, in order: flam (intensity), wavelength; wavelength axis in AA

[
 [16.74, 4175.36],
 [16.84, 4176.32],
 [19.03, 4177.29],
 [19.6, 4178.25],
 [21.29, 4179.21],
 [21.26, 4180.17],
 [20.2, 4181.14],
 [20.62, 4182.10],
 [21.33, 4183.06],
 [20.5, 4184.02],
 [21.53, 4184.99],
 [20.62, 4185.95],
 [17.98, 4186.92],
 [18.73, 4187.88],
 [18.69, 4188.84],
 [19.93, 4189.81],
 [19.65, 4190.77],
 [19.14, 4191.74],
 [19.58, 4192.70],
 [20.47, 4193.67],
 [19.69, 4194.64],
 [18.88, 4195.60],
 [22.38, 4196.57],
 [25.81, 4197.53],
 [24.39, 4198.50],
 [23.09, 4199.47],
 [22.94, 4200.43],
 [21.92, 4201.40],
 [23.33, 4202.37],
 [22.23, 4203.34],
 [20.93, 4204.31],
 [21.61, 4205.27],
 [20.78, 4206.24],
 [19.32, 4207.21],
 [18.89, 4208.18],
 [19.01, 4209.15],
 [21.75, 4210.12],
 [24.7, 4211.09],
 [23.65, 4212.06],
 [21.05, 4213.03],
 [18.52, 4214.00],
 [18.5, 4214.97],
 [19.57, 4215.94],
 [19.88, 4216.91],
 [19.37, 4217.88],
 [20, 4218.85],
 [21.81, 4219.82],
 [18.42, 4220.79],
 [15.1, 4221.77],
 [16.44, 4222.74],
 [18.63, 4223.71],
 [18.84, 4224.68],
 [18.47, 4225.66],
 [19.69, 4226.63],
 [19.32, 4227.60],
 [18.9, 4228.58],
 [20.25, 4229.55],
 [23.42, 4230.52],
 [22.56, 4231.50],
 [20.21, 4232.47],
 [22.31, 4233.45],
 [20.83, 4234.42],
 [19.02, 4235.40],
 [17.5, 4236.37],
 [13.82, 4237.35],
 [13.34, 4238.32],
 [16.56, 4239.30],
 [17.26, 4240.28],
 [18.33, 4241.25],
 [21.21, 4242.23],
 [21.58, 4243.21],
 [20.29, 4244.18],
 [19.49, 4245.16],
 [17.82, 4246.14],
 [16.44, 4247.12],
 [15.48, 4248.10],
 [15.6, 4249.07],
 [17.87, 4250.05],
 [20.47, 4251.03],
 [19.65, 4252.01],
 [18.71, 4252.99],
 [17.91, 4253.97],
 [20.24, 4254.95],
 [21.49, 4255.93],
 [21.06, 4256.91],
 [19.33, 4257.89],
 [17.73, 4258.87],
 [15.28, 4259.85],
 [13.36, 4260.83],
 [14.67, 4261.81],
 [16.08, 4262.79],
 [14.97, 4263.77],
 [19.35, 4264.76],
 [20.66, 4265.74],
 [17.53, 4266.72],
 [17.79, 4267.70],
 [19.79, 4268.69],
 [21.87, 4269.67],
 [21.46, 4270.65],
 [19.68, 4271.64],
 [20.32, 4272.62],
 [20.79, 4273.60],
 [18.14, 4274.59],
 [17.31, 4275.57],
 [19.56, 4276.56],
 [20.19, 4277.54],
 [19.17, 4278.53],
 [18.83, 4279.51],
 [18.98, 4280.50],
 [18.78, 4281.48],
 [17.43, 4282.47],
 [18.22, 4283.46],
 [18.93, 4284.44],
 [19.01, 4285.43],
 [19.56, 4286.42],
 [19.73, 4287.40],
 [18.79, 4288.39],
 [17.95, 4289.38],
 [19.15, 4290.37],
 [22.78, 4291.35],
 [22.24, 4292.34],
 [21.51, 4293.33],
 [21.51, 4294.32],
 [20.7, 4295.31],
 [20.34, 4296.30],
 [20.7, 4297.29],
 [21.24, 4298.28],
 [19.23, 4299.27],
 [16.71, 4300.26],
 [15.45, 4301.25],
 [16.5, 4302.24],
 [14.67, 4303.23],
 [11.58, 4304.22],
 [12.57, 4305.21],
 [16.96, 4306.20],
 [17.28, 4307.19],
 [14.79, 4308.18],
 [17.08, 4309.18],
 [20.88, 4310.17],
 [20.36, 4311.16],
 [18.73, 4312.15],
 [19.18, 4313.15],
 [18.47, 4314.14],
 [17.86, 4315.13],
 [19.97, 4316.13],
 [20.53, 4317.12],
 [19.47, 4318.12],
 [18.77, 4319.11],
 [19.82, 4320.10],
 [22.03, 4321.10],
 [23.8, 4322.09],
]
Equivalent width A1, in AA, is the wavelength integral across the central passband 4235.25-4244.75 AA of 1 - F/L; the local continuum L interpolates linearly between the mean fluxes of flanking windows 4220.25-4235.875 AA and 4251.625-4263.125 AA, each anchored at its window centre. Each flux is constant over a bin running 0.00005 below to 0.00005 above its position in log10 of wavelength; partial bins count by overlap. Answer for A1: 0.5 AA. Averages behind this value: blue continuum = 19.5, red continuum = 18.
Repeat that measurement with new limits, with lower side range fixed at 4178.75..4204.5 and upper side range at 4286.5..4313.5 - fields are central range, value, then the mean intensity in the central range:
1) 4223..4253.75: 1.7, 18.8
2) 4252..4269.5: 1.2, 18.1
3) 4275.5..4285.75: 0.1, 18.8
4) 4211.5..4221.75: 0.3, 19.9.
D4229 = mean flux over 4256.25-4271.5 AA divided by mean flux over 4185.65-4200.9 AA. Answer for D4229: 0.87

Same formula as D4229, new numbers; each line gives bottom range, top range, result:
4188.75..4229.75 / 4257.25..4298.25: 0.94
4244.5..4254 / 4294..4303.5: 1.04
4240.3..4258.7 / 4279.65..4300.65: 1.04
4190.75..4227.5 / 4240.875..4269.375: 0.89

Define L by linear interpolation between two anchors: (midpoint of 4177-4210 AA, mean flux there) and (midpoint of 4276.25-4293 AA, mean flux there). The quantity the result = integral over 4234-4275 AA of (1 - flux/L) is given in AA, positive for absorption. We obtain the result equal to 3.1 AA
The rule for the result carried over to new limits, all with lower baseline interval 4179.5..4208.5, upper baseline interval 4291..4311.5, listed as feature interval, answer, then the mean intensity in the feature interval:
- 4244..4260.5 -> 0.9 AA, 18.4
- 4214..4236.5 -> 0.7 AA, 19.5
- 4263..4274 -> -0.2 AA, 19.4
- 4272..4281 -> -0.2 AA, 19.3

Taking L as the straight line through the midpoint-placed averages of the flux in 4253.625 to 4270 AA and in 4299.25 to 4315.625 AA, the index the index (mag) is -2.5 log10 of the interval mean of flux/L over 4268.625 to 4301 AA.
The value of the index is -0.13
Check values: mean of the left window 18.2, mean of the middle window 19.7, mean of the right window 16.9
